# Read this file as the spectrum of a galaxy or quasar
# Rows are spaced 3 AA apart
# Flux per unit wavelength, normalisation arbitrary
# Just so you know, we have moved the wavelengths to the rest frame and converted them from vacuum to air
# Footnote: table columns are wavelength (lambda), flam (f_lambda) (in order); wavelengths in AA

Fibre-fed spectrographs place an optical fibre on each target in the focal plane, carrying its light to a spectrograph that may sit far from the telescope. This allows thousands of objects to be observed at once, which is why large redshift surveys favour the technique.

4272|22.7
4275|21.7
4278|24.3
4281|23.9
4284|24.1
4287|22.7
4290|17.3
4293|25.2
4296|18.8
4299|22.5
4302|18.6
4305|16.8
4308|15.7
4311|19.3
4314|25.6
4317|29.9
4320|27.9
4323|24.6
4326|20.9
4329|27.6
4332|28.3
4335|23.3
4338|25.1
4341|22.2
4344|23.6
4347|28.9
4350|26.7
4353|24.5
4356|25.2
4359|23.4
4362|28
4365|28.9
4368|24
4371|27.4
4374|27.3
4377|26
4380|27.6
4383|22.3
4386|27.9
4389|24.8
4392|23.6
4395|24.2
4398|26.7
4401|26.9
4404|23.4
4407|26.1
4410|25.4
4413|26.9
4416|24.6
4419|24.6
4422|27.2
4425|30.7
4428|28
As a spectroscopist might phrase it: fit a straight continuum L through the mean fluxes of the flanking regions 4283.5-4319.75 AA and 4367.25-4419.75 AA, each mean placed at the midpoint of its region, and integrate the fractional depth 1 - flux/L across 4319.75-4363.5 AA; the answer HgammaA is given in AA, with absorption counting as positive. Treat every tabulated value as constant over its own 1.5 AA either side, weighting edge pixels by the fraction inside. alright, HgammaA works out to -3.7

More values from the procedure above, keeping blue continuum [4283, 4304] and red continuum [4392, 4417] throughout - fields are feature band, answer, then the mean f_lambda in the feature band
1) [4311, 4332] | -3.3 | 25.8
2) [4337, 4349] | -1.0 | 25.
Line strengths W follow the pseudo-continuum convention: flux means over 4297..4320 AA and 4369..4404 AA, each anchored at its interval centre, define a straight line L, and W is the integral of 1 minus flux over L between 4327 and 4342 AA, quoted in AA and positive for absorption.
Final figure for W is -1.5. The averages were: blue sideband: 21.6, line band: 25.3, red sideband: 25.7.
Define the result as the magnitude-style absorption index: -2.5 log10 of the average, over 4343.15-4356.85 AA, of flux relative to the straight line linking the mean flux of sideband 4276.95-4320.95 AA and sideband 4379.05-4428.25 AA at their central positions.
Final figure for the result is -0.09 mag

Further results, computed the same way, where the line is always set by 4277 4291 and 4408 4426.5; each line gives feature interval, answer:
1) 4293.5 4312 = 0.216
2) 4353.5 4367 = -0.055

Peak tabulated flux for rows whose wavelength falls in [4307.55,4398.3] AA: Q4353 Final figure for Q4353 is 29.9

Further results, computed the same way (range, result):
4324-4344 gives 28.3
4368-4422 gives 27.9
